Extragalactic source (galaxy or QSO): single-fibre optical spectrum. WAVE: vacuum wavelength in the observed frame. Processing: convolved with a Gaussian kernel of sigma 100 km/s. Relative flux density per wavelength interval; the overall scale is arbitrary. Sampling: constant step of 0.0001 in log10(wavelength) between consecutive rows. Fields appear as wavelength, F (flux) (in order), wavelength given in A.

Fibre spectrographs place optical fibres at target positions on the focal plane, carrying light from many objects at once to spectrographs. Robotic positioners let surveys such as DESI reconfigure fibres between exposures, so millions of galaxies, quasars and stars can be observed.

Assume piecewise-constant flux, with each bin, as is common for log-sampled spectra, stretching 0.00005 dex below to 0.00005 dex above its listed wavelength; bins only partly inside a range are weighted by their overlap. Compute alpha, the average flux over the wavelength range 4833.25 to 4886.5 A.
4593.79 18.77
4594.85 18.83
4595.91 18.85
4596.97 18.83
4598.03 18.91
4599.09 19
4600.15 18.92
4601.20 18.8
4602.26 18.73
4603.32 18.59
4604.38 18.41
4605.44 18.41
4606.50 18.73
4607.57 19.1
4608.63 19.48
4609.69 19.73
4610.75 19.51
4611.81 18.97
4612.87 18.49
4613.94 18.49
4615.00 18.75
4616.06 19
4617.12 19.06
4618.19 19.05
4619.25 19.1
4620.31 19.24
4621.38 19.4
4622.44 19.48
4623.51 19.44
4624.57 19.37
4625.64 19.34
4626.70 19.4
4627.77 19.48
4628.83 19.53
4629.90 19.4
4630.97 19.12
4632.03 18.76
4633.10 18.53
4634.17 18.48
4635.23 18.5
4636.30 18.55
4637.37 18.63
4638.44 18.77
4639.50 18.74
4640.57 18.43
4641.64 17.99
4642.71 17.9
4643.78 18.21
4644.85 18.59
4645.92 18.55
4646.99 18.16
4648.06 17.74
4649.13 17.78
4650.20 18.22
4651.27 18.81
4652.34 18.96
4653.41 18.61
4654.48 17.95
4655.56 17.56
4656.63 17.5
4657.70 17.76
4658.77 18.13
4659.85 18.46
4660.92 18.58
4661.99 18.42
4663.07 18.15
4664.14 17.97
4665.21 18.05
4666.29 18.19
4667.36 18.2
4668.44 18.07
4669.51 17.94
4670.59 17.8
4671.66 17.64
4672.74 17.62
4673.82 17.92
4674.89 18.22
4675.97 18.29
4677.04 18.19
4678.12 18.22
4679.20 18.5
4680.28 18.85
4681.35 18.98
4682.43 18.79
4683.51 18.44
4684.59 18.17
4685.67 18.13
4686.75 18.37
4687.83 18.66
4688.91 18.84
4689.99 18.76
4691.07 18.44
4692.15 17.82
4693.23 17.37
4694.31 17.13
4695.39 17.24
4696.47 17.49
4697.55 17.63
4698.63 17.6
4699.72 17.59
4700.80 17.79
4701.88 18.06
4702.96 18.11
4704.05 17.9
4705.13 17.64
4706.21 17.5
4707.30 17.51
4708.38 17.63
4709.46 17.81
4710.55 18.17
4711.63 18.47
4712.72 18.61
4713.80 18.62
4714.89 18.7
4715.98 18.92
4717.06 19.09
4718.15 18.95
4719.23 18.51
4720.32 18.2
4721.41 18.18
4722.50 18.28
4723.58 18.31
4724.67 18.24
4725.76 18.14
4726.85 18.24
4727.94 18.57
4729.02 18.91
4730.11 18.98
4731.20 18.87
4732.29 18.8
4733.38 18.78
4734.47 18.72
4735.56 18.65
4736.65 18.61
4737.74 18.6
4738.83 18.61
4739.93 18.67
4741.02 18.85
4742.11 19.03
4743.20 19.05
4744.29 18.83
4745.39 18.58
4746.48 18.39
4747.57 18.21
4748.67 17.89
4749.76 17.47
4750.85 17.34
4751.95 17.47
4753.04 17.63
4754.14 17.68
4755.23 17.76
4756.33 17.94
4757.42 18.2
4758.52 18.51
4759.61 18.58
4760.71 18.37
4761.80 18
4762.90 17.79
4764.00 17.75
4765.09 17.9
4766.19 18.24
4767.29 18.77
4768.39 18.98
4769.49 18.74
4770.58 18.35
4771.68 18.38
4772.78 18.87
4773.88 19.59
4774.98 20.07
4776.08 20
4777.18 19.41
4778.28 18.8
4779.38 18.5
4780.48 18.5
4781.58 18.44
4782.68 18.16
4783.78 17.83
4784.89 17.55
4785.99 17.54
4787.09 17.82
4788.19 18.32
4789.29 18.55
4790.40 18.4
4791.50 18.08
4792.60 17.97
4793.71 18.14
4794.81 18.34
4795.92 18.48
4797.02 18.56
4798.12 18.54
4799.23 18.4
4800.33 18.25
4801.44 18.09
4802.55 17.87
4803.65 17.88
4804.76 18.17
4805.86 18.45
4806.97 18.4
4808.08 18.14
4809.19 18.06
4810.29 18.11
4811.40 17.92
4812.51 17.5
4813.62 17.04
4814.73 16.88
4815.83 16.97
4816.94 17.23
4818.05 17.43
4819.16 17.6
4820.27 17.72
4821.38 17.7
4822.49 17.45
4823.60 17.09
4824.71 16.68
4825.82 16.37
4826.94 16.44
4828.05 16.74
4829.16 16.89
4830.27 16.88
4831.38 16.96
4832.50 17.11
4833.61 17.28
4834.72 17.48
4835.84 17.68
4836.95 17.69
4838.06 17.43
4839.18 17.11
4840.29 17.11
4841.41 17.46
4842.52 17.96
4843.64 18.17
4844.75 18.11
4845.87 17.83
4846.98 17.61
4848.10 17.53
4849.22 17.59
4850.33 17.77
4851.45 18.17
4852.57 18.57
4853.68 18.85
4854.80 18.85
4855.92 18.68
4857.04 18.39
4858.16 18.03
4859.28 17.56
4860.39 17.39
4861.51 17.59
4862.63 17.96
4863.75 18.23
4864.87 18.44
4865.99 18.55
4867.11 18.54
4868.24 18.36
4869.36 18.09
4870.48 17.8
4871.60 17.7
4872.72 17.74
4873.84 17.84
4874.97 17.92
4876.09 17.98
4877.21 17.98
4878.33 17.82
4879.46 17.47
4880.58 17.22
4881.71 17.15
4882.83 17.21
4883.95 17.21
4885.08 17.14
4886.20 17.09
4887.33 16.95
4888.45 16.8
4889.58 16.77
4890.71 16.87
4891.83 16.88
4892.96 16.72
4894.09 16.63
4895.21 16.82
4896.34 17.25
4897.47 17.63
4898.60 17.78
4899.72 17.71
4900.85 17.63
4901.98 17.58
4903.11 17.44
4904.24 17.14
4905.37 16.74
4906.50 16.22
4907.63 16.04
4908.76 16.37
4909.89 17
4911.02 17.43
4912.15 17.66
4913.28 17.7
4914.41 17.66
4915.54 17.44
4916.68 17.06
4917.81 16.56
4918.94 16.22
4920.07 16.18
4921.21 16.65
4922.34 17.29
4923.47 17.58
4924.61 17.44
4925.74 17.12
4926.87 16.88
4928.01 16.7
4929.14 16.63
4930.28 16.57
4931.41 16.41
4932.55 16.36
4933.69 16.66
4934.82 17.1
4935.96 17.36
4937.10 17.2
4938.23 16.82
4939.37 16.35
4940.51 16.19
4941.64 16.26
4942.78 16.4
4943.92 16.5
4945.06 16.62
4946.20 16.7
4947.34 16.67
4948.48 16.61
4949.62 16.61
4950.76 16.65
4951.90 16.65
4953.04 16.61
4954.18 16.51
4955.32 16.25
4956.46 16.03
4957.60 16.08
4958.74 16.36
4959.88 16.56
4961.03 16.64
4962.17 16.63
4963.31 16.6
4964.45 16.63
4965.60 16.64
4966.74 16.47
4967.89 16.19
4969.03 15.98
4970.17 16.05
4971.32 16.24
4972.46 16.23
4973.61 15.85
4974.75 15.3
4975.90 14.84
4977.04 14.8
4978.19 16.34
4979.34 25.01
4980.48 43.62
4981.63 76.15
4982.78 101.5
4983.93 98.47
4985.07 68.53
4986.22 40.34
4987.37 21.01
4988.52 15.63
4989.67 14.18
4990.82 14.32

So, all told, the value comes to 17.8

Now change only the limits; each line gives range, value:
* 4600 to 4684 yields 18.6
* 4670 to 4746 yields 18.3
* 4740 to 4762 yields 18.2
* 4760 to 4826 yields 18.1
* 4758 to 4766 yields 18.1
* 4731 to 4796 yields 18.4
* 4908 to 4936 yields 16.9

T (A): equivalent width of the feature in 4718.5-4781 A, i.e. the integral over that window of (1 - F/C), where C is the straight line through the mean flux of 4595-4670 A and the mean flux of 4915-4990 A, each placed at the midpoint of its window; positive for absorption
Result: 4.08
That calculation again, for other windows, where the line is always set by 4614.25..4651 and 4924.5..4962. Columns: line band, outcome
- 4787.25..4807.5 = -0.72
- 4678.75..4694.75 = 0.04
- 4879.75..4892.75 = -0.01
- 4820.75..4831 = 0.30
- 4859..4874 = -0.74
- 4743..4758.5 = -0.06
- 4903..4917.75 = -0.17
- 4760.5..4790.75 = -1.20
